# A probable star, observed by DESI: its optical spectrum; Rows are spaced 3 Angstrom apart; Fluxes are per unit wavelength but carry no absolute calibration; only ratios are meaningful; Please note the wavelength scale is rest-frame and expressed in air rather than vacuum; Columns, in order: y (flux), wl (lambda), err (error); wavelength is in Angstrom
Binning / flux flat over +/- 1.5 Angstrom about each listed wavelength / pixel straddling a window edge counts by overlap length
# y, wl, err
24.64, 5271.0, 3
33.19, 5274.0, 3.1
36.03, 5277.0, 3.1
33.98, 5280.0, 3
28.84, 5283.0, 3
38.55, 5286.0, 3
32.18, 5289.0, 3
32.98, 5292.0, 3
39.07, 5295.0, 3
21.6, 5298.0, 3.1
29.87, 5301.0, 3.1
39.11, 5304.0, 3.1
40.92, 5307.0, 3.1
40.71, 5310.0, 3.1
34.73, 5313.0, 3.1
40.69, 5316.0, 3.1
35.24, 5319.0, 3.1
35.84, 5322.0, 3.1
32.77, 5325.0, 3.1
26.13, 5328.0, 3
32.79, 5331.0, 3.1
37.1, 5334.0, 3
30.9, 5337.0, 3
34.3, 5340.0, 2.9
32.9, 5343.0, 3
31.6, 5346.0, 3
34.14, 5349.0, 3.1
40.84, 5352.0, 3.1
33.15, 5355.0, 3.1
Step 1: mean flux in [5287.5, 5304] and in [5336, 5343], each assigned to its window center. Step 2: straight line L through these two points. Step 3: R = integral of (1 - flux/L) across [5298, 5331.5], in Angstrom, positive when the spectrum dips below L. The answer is -2.6 Angstrom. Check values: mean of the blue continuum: 31.9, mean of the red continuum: 32.8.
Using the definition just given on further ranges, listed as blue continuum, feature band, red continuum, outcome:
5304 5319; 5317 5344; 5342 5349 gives 1.58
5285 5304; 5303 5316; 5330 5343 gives -2.35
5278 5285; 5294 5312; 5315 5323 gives 0.01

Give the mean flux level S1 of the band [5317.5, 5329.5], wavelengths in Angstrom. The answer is 32.5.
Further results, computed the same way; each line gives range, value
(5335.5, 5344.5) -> 32.7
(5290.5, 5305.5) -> 32.5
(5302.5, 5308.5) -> 40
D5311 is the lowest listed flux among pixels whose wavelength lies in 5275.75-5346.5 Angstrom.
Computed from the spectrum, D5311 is 21.6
